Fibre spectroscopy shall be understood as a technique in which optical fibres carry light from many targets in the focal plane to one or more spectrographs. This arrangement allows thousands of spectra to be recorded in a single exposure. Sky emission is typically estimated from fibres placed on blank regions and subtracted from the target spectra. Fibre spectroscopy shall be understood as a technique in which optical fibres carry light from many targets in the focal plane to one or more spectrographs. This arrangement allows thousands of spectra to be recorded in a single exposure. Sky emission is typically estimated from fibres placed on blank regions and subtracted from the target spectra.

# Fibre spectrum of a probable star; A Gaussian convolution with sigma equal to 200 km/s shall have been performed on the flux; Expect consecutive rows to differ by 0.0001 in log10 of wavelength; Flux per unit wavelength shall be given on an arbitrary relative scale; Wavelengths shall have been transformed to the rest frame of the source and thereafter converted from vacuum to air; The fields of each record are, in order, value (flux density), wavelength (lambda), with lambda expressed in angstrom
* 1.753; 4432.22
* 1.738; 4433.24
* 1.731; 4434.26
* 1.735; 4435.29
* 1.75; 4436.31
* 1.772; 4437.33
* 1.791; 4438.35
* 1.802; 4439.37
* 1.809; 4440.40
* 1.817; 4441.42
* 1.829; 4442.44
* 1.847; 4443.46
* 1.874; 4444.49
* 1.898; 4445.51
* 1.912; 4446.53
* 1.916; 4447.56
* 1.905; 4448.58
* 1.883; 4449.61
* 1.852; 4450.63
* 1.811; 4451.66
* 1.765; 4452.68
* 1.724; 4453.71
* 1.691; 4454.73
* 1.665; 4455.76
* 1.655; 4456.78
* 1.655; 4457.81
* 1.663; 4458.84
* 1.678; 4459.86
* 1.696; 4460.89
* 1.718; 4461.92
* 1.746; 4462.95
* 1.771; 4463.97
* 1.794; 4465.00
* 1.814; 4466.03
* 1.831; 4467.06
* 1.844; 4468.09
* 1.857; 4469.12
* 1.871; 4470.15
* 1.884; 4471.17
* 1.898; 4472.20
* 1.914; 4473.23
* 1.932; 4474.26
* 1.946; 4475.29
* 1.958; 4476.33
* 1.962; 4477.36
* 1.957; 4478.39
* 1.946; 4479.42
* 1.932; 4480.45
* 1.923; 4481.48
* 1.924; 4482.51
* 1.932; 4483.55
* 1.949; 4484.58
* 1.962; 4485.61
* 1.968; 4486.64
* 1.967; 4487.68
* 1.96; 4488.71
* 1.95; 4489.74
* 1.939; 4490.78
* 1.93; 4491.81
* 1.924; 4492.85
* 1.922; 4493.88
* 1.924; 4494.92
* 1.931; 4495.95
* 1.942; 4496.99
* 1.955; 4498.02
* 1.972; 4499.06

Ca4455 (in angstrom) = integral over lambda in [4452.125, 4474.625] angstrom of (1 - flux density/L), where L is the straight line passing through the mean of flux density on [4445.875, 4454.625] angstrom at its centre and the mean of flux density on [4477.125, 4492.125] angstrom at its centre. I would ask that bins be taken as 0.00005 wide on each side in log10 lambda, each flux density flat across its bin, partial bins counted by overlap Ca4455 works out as 1.3 angstrom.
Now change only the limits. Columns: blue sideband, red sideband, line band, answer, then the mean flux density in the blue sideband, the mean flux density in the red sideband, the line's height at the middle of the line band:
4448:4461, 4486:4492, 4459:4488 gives -0.2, 1.74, 1.95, 1.86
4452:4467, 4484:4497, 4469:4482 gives -0.6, 1.72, 1.94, 1.84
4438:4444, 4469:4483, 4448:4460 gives 0.7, 1.82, 1.92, 1.86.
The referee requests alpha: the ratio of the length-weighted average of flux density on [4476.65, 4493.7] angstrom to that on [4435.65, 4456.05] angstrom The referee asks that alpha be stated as 1.07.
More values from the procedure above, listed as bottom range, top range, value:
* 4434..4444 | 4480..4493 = 1.09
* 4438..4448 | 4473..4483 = 1.05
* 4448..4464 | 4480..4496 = 1.11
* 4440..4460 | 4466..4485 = 1.06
